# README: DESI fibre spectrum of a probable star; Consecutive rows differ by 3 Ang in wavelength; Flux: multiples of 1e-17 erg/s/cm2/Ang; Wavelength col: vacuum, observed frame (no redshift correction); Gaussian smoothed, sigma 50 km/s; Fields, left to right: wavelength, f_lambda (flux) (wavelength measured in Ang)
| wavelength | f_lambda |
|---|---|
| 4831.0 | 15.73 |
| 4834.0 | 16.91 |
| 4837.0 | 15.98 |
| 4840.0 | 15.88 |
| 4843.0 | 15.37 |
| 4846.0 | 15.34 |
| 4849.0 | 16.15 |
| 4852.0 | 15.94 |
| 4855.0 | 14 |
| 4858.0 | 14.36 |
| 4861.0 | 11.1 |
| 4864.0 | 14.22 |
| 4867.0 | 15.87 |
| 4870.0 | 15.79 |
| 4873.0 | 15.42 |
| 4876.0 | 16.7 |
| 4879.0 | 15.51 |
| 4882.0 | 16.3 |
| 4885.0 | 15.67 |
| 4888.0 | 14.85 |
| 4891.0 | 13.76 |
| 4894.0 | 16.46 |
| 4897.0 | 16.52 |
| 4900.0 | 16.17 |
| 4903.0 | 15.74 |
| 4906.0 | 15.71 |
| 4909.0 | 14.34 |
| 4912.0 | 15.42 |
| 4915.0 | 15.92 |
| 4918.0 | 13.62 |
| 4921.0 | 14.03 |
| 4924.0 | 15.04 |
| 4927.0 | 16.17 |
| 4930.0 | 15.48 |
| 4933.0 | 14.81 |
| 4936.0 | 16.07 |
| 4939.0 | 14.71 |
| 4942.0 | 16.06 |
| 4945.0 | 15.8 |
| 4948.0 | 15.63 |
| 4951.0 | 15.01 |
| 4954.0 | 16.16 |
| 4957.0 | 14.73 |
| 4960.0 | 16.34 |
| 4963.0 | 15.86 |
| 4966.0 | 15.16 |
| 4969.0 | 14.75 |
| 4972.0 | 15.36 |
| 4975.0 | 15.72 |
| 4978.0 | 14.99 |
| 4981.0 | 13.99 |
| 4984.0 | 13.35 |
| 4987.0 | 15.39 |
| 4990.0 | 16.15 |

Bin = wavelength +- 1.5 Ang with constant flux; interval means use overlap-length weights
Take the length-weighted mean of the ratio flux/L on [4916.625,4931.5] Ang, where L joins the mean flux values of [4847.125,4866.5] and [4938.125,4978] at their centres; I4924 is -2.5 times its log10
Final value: 0.02 mag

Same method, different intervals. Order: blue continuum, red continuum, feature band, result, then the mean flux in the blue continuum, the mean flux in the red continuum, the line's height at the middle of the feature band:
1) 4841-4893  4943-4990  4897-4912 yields -0.03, 15.1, 15.3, 15.2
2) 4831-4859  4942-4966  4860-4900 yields 0.02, 15.6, 15.6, 15.6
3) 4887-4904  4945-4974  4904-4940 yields 0.03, 15.6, 15.5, 15.5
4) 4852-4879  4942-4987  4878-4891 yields -0.04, 14.8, 15.2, 14.9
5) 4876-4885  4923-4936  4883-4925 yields 0.03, 16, 15.5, 15.7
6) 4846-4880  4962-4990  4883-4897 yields -0.03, 15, 15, 15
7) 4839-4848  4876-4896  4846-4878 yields 0.04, 15.5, 15.5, 15.5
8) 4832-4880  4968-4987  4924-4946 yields -0.04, 15.3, 14.7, 14.9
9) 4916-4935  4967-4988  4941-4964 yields -0.06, 14.9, 14.8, 14.9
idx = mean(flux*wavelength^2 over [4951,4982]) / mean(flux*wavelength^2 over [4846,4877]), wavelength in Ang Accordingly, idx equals 1.1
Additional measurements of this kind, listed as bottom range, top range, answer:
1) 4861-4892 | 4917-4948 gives 1.02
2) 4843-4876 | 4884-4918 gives 1.05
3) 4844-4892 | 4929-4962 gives 1.06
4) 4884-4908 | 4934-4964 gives 1.02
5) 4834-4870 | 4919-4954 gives 1.06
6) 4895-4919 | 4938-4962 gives 1.02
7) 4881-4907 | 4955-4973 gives 1.01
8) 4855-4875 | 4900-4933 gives 1.07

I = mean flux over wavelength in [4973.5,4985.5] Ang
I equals 14.5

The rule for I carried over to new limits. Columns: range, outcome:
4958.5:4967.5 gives 15.8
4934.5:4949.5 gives 15.7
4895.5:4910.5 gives 15.7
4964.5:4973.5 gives 15.1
